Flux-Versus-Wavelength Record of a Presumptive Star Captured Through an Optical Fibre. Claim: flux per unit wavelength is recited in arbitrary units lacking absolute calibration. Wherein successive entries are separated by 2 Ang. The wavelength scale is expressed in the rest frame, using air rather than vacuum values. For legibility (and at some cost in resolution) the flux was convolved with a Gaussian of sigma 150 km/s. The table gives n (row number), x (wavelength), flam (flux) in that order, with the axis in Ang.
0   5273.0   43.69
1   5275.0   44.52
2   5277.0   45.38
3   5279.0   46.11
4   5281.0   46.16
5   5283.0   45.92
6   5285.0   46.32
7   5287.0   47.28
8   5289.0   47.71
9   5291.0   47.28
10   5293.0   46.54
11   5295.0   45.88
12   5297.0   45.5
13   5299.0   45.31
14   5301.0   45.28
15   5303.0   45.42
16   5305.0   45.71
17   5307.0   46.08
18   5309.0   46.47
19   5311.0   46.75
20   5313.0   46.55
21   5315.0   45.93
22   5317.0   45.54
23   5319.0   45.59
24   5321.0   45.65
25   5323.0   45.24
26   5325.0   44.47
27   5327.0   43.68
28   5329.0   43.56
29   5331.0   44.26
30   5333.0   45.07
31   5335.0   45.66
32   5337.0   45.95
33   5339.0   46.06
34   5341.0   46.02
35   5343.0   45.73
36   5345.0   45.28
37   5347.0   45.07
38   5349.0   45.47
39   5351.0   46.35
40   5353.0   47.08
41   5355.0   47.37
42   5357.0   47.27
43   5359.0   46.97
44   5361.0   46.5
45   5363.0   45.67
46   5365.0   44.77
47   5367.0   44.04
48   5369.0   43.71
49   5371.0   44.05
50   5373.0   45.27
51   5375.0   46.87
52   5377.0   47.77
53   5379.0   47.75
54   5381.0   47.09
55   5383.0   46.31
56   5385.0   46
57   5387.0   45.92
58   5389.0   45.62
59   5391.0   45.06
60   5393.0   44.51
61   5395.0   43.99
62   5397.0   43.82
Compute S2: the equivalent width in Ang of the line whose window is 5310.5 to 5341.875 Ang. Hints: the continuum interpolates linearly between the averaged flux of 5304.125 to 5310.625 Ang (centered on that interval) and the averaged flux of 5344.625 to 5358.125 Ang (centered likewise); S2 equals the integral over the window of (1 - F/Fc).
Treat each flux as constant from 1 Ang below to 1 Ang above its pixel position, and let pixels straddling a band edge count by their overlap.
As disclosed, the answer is 0.6 Ang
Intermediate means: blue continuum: 46.2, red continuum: 46.3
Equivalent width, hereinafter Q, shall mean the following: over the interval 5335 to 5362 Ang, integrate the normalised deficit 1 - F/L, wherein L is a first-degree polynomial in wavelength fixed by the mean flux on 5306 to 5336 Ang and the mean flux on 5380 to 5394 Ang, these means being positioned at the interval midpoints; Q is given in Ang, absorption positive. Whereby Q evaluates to -0.40 Ang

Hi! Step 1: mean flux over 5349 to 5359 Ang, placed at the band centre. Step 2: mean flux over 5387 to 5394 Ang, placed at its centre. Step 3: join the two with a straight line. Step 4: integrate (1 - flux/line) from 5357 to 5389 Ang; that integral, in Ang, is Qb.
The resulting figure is 0.0 Ang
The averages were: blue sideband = 46.9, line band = 45.9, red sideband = 45.2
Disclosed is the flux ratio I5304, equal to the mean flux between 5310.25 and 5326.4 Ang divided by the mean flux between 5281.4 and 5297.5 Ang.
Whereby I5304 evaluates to 0.98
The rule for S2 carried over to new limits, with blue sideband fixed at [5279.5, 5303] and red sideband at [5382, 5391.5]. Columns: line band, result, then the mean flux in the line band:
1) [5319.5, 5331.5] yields 0.4 Ang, 44.5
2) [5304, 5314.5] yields 0.0 Ang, 46.3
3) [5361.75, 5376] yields 0.3 Ang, 44.9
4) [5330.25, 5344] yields 0.1 Ang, 45.6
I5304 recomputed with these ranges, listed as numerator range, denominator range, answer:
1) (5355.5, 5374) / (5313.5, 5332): 1.01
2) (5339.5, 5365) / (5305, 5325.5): 1.01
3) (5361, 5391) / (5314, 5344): 1.01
